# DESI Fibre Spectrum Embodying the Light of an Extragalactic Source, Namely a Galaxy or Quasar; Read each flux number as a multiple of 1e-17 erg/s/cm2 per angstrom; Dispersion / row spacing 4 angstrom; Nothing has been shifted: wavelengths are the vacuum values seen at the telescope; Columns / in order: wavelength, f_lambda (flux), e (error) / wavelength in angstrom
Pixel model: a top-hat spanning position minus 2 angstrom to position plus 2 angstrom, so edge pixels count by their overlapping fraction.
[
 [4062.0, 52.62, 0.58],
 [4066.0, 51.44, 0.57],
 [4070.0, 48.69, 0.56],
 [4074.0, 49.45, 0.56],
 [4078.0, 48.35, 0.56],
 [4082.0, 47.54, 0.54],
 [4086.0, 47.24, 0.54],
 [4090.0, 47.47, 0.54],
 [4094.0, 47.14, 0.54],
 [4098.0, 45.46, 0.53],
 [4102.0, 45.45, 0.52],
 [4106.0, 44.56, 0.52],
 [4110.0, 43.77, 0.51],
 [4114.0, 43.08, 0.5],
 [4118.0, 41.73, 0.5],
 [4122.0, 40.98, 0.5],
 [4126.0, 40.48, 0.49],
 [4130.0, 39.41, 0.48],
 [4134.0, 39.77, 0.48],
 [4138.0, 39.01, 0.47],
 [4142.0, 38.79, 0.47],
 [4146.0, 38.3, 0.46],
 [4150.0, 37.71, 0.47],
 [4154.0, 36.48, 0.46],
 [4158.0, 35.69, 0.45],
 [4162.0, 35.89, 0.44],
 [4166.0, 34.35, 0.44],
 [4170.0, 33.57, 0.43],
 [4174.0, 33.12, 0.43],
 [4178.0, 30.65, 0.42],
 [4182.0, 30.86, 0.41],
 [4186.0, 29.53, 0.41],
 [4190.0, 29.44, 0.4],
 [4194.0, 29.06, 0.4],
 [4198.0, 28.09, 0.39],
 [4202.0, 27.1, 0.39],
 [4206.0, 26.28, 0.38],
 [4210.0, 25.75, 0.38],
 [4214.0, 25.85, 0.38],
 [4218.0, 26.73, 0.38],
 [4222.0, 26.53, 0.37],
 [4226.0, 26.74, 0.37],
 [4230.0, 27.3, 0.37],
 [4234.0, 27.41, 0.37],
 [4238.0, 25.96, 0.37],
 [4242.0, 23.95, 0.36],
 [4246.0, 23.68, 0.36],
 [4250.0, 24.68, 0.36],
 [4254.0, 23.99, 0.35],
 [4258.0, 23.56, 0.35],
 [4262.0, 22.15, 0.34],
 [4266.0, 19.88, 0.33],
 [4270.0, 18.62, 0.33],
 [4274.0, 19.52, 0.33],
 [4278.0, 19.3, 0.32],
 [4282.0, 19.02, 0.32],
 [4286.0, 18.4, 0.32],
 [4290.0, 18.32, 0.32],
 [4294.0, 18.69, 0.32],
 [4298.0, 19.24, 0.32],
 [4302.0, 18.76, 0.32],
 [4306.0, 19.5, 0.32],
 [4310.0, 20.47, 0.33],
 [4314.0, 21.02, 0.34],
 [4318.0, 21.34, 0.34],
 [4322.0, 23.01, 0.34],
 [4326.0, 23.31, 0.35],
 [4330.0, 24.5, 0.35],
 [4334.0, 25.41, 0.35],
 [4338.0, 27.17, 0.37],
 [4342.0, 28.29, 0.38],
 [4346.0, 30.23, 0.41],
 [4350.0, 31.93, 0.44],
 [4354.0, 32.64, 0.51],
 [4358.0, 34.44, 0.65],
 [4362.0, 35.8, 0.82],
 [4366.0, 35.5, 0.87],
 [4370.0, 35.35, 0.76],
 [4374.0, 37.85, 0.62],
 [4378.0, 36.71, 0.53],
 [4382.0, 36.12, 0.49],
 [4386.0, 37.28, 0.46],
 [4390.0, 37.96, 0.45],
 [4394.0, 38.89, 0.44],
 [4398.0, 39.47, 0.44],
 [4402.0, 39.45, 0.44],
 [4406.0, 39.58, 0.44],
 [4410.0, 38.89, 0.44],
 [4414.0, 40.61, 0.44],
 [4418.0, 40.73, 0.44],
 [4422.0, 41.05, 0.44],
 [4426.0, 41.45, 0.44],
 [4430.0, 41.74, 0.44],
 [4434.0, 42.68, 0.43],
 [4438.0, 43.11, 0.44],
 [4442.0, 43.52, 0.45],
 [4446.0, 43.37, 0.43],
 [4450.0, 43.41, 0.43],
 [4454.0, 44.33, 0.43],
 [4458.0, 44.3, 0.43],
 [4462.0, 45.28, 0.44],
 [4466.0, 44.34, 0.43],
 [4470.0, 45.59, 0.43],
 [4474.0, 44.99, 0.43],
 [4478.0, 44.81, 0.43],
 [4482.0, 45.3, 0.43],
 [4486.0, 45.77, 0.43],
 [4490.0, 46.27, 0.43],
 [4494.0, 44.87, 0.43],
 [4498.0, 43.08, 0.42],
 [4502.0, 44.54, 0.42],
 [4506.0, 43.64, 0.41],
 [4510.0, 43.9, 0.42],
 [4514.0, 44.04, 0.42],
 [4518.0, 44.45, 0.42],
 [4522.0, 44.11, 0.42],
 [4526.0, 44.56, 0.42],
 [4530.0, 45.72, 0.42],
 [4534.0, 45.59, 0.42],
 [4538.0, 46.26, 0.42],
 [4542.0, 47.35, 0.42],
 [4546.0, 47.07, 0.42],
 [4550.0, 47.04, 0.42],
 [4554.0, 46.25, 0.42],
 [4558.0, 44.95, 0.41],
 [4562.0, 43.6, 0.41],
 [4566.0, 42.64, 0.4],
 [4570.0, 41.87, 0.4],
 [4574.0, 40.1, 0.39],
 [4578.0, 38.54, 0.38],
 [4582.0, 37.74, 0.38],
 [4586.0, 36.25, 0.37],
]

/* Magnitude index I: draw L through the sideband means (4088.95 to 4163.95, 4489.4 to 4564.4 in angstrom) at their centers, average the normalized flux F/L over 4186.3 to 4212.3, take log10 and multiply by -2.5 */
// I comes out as 0.44 mag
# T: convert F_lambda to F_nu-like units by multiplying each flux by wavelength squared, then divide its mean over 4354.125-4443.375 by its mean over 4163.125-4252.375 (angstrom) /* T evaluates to 1.5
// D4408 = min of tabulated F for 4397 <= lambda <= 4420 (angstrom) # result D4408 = 38.89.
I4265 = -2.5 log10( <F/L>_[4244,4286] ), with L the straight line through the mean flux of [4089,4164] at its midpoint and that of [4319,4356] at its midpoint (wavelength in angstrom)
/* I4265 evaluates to 0.44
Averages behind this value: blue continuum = 41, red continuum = 27.2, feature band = 21.3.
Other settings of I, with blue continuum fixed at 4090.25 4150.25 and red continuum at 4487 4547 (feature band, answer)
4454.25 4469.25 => -0.002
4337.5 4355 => 0.403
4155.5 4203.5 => 0.322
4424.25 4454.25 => 0.038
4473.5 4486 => -0.010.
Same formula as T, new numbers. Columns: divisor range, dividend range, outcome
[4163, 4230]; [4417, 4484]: 1.69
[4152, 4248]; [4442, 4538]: 1.75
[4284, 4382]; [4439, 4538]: 1.78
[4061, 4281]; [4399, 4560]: 1.49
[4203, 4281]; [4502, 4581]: 2.11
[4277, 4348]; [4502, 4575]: 2.24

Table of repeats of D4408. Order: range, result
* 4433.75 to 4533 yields 42.68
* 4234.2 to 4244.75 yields 23.95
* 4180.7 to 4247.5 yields 23.68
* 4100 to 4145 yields 38.79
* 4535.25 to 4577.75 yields 40.1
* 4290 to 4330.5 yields 18.32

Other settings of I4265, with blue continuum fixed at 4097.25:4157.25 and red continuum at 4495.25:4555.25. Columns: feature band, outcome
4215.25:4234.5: 0.48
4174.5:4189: 0.33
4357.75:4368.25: 0.22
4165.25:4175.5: 0.22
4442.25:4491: -0.01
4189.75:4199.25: 0.40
